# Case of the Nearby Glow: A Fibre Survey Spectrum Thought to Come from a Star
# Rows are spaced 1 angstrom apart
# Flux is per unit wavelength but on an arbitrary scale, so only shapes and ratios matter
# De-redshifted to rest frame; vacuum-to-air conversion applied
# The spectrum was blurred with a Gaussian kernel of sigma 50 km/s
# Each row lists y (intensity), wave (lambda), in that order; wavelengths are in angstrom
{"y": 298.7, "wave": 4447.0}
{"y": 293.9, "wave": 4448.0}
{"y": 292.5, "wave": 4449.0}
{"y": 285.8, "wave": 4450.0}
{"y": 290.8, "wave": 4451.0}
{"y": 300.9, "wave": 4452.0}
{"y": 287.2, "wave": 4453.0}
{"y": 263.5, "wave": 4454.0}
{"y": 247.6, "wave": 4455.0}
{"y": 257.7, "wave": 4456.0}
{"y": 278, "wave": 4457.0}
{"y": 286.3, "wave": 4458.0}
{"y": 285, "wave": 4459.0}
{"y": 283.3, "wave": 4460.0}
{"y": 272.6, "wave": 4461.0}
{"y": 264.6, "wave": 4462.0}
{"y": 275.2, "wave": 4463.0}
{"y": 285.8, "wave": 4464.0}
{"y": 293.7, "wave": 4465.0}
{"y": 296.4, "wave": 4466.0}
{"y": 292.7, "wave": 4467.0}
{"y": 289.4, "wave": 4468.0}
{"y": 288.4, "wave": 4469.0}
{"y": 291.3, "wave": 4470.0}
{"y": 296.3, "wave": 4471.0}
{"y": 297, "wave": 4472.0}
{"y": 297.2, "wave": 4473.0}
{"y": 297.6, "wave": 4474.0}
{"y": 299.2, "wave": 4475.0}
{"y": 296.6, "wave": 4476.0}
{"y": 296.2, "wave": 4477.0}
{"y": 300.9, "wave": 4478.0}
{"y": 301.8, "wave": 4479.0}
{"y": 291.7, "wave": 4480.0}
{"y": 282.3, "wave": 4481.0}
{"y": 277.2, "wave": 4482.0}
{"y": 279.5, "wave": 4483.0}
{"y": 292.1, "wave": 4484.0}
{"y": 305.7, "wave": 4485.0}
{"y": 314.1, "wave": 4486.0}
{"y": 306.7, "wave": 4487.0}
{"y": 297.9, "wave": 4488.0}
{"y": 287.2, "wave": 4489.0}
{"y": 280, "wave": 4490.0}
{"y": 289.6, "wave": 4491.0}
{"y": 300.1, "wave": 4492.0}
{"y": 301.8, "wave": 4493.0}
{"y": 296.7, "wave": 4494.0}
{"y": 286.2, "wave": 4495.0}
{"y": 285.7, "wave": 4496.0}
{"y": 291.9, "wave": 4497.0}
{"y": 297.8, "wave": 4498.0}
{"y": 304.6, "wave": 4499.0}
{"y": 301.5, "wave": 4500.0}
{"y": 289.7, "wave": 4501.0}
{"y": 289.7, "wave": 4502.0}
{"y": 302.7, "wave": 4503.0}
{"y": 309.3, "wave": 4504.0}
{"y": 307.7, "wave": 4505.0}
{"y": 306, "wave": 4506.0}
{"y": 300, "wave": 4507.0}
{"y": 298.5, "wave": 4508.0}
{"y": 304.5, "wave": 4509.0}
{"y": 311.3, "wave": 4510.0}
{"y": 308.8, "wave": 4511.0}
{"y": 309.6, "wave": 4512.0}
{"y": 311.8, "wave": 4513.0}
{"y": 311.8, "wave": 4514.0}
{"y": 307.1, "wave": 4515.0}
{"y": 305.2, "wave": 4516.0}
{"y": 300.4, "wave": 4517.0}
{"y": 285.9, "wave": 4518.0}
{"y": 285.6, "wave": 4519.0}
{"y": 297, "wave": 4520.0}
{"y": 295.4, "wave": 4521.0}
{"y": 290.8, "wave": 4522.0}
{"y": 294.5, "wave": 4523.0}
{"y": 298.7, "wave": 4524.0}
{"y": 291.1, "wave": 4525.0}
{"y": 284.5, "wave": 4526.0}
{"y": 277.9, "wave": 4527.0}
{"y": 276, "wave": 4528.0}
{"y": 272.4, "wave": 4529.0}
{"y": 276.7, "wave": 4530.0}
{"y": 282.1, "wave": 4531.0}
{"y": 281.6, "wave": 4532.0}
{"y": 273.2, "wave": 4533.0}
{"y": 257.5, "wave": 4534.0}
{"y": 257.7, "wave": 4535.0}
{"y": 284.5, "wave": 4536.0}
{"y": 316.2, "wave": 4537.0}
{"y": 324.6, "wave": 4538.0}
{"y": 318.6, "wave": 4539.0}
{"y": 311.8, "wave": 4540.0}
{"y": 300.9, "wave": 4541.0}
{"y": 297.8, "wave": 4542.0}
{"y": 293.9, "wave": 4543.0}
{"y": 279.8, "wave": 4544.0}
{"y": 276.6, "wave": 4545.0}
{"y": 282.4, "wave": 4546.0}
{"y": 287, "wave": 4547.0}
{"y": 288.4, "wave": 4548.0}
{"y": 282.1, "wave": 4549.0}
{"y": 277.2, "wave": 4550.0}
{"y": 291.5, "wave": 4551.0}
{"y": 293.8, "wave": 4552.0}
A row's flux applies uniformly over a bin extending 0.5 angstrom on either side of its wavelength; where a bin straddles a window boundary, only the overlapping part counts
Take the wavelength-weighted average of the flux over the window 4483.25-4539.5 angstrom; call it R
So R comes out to 295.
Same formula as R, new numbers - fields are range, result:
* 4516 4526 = 293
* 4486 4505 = 296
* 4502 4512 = 305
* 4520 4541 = 289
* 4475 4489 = 295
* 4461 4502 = 293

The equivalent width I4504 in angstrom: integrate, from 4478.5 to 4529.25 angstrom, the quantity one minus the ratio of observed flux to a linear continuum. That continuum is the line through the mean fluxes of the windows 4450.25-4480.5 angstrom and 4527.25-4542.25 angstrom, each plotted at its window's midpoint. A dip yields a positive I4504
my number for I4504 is -1.5 angstrom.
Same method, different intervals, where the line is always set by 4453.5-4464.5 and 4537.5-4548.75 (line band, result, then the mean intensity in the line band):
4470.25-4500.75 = -1.63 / 295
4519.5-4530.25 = 0.15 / 287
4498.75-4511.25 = -0.74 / 302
